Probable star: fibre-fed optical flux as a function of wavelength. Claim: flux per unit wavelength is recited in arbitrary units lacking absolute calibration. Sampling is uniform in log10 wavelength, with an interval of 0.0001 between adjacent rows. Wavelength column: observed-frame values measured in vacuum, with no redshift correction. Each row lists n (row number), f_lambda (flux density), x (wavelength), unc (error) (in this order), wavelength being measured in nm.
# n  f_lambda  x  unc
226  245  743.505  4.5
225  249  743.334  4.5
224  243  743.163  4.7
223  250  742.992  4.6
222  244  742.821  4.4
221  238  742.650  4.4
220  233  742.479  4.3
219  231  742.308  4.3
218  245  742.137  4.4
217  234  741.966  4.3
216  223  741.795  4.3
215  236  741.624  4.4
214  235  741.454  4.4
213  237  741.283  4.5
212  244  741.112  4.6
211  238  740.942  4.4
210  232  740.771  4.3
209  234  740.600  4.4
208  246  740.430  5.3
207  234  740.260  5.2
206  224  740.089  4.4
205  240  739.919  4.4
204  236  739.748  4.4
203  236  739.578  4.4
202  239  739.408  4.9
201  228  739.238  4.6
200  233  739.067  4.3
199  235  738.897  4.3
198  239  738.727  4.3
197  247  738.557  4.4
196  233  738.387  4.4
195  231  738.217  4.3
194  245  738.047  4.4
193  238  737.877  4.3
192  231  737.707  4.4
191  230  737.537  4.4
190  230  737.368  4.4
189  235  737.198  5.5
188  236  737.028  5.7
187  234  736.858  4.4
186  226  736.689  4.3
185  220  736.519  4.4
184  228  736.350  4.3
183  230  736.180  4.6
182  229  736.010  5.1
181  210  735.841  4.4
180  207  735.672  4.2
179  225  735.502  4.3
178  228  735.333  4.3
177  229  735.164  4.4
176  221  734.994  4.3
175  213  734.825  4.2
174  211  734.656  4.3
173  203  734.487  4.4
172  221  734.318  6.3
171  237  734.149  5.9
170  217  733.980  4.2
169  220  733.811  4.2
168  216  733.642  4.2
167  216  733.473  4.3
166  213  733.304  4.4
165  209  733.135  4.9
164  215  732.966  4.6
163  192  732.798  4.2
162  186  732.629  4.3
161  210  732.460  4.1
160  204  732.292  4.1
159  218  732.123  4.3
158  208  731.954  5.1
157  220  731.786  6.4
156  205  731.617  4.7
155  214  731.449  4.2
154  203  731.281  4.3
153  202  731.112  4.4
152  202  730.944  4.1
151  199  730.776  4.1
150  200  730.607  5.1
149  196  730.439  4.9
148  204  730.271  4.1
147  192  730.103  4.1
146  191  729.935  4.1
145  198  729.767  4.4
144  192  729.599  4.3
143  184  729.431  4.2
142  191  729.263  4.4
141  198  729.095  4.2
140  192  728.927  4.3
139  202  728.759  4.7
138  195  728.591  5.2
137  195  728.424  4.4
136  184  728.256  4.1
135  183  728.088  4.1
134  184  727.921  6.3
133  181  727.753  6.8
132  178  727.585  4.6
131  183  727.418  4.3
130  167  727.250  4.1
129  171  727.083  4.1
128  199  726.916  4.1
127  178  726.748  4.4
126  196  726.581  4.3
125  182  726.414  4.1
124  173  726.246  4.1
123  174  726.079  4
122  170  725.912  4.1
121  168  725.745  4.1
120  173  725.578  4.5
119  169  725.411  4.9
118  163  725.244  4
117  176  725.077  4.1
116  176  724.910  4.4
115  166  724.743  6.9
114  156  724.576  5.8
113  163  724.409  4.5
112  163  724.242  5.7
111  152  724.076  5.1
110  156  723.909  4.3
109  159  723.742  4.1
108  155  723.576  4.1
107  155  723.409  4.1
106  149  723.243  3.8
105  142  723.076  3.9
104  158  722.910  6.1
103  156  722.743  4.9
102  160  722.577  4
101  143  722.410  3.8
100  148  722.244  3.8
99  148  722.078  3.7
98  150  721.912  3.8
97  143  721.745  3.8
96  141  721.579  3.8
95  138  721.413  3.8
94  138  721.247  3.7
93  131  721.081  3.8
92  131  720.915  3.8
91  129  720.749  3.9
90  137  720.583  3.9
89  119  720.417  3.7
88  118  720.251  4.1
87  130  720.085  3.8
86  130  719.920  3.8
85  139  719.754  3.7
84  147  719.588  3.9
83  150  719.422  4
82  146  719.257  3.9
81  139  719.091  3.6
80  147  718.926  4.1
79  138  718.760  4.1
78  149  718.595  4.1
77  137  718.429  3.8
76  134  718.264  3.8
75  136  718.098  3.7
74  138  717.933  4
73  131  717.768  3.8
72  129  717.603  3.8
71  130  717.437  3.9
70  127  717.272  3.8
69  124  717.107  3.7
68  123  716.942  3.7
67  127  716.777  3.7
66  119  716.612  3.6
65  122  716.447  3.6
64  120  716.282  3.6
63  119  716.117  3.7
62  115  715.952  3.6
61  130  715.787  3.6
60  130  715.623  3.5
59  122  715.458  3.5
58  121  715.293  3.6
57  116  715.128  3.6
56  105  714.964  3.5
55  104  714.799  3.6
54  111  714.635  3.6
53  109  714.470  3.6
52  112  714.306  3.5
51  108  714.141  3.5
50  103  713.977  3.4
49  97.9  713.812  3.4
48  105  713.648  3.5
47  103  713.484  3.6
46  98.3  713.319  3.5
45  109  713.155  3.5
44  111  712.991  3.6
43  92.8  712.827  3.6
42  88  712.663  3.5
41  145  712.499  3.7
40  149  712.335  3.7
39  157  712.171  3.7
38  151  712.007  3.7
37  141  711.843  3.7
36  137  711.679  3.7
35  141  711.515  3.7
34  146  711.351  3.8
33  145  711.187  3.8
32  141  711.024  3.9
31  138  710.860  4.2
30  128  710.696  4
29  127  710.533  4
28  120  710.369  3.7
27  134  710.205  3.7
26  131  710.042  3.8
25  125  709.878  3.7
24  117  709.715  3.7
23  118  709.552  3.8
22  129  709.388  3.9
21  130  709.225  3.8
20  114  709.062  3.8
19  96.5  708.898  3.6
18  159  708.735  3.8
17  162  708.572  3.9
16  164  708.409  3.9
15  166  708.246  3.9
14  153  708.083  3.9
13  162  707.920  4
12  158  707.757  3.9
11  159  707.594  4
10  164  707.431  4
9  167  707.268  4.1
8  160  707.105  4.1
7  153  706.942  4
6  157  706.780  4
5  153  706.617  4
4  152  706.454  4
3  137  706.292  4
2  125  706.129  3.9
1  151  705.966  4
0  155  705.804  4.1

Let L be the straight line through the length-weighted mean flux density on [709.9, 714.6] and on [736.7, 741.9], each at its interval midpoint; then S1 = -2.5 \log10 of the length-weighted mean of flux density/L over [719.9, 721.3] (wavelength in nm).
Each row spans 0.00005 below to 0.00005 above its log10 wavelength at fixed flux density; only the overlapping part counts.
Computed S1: 0.221 mag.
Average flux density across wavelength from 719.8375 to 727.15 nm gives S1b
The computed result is 155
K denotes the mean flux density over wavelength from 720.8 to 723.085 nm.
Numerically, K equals 145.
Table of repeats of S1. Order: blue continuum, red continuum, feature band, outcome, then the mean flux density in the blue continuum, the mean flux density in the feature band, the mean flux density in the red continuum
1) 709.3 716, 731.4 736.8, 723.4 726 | 0.07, 122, 164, 216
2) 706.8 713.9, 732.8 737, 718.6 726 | 0.18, 135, 149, 220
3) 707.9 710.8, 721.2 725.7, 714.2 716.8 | 0.22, 135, 117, 156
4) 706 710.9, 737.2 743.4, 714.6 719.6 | 0.29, 142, 129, 237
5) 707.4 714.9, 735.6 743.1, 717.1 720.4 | 0.16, 129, 136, 234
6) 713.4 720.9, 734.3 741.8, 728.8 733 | -0.03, 125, 200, 230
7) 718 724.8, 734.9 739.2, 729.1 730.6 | -0.02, 144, 194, 230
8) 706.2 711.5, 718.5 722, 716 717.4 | 0.14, 143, 123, 138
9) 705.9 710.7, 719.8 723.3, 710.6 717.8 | 0.16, 143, 122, 140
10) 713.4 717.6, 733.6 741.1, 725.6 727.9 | -0.02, 116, 178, 229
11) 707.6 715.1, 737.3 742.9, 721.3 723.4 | 0.14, 128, 148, 236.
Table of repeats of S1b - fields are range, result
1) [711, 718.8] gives 124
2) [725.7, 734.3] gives 197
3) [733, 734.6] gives 217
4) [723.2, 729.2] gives 175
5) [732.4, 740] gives 225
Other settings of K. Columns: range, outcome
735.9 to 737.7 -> 230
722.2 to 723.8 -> 153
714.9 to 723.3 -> 134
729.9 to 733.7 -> 205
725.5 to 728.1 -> 179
